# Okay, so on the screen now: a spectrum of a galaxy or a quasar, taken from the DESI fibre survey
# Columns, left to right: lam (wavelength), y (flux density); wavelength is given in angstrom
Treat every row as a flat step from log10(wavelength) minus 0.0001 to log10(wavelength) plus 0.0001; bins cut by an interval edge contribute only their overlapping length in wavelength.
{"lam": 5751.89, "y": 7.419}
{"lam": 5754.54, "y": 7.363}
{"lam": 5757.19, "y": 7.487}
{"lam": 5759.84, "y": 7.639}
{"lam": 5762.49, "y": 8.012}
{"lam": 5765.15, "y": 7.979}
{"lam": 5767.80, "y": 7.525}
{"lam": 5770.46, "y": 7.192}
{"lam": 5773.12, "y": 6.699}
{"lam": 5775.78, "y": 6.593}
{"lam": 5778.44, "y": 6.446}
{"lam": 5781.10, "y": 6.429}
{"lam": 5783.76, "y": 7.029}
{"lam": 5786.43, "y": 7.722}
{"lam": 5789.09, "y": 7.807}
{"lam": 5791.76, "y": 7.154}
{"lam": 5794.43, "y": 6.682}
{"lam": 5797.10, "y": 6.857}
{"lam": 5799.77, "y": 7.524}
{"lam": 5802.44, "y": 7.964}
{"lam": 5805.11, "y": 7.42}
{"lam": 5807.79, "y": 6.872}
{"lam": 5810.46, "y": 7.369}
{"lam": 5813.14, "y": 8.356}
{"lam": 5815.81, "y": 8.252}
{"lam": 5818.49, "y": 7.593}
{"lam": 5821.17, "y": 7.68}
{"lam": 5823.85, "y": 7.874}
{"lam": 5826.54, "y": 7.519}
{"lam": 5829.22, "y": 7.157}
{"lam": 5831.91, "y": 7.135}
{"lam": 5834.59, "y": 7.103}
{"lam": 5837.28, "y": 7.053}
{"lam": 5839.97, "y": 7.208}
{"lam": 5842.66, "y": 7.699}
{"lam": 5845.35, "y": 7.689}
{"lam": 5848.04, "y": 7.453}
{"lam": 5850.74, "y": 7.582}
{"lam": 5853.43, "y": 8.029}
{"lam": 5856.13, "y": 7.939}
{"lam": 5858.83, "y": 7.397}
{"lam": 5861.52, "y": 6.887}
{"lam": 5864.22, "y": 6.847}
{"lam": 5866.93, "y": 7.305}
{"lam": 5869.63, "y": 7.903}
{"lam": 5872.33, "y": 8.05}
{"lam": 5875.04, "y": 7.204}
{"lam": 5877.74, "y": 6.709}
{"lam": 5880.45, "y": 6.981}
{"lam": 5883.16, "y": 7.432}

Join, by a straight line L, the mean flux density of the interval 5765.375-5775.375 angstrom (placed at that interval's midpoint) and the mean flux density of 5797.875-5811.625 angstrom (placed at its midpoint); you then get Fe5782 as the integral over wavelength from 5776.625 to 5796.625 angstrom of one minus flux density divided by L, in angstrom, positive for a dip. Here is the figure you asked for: 0.7 angstrom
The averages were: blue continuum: 7.18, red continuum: 7.41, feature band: 7.02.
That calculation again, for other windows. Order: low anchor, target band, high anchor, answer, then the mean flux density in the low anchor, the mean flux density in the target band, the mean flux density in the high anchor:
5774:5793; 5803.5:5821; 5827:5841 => -1.4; 7.02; 7.65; 7.15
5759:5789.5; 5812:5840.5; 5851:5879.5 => -0.8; 7.23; 7.54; 7.43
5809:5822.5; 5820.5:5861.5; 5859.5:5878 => 0.6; 7.85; 7.48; 7.31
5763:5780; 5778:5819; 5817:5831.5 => -0.1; 7.11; 7.36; 7.54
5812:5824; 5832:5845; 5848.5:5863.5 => 0.7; 7.96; 7.29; 7.53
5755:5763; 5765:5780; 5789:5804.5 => 1.1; 7.65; 6.99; 7.3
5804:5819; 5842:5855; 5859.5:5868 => -0.9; 7.65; 7.69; 7.03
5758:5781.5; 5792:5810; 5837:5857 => 0.3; 7.2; 7.22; 7.6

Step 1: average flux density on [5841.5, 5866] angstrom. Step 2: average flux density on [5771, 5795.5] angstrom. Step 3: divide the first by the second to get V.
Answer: 1.08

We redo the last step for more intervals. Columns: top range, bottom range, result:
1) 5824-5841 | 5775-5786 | 1.08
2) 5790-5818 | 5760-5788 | 1.04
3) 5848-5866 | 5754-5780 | 1.02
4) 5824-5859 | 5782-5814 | 1.01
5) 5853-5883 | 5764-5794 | 1.03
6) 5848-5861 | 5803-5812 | 1.05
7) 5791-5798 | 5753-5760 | 0.92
